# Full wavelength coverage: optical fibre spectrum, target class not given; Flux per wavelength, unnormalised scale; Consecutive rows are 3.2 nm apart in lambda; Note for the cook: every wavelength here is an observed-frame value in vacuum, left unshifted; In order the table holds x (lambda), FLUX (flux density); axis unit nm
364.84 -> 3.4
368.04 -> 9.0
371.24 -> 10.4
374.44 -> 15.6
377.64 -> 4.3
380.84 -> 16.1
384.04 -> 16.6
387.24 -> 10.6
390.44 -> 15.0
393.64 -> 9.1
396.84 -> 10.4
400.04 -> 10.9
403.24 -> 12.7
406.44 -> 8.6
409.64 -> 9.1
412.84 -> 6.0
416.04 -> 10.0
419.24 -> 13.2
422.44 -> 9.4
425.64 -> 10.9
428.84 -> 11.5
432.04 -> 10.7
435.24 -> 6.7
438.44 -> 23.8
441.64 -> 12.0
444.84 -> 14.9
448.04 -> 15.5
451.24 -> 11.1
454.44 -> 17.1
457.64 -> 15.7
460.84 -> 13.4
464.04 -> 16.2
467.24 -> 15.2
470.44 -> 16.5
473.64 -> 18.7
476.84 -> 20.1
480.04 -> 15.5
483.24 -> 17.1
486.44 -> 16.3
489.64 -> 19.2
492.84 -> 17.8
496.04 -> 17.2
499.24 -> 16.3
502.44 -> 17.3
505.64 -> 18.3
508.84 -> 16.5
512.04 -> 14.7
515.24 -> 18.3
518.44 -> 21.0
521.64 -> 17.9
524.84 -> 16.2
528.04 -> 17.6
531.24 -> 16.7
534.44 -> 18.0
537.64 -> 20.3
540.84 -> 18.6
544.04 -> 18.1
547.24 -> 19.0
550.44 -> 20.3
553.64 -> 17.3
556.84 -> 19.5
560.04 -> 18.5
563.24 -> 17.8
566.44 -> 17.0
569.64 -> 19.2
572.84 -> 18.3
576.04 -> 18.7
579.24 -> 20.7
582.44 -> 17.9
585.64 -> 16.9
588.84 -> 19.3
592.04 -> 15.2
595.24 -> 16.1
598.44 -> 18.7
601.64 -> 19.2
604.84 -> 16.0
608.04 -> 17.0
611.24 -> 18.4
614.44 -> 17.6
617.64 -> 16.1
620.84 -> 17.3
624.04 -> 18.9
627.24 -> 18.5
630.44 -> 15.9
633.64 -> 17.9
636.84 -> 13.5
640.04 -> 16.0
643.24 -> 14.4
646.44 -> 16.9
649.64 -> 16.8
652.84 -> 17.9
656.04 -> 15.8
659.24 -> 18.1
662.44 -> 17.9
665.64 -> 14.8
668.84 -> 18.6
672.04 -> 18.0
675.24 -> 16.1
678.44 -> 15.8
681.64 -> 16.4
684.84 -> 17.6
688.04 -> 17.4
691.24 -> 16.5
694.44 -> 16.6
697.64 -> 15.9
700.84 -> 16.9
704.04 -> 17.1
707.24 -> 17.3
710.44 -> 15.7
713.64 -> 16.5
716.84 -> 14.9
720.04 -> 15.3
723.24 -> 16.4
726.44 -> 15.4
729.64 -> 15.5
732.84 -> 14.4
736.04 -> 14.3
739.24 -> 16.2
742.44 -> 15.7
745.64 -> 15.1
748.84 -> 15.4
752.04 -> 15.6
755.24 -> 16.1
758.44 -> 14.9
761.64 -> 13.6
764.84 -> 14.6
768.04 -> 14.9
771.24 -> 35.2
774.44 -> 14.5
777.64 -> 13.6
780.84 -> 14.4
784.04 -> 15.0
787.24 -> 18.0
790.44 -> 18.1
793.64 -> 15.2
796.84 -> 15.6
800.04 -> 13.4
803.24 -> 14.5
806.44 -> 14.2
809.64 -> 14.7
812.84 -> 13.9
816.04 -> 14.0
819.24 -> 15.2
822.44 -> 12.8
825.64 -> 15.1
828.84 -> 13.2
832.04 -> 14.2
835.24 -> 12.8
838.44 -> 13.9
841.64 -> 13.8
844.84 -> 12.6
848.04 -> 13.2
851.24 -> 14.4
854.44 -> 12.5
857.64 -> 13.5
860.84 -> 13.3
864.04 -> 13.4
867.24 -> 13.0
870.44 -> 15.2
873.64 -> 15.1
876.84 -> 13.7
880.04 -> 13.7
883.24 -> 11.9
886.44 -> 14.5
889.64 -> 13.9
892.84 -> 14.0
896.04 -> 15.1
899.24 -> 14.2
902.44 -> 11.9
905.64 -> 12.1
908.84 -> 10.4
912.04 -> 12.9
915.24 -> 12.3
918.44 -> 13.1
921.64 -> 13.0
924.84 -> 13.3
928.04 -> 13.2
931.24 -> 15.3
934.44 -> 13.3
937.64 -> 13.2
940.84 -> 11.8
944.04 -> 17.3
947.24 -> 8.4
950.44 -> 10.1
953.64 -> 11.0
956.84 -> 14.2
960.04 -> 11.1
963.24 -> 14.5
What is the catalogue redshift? 0.17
